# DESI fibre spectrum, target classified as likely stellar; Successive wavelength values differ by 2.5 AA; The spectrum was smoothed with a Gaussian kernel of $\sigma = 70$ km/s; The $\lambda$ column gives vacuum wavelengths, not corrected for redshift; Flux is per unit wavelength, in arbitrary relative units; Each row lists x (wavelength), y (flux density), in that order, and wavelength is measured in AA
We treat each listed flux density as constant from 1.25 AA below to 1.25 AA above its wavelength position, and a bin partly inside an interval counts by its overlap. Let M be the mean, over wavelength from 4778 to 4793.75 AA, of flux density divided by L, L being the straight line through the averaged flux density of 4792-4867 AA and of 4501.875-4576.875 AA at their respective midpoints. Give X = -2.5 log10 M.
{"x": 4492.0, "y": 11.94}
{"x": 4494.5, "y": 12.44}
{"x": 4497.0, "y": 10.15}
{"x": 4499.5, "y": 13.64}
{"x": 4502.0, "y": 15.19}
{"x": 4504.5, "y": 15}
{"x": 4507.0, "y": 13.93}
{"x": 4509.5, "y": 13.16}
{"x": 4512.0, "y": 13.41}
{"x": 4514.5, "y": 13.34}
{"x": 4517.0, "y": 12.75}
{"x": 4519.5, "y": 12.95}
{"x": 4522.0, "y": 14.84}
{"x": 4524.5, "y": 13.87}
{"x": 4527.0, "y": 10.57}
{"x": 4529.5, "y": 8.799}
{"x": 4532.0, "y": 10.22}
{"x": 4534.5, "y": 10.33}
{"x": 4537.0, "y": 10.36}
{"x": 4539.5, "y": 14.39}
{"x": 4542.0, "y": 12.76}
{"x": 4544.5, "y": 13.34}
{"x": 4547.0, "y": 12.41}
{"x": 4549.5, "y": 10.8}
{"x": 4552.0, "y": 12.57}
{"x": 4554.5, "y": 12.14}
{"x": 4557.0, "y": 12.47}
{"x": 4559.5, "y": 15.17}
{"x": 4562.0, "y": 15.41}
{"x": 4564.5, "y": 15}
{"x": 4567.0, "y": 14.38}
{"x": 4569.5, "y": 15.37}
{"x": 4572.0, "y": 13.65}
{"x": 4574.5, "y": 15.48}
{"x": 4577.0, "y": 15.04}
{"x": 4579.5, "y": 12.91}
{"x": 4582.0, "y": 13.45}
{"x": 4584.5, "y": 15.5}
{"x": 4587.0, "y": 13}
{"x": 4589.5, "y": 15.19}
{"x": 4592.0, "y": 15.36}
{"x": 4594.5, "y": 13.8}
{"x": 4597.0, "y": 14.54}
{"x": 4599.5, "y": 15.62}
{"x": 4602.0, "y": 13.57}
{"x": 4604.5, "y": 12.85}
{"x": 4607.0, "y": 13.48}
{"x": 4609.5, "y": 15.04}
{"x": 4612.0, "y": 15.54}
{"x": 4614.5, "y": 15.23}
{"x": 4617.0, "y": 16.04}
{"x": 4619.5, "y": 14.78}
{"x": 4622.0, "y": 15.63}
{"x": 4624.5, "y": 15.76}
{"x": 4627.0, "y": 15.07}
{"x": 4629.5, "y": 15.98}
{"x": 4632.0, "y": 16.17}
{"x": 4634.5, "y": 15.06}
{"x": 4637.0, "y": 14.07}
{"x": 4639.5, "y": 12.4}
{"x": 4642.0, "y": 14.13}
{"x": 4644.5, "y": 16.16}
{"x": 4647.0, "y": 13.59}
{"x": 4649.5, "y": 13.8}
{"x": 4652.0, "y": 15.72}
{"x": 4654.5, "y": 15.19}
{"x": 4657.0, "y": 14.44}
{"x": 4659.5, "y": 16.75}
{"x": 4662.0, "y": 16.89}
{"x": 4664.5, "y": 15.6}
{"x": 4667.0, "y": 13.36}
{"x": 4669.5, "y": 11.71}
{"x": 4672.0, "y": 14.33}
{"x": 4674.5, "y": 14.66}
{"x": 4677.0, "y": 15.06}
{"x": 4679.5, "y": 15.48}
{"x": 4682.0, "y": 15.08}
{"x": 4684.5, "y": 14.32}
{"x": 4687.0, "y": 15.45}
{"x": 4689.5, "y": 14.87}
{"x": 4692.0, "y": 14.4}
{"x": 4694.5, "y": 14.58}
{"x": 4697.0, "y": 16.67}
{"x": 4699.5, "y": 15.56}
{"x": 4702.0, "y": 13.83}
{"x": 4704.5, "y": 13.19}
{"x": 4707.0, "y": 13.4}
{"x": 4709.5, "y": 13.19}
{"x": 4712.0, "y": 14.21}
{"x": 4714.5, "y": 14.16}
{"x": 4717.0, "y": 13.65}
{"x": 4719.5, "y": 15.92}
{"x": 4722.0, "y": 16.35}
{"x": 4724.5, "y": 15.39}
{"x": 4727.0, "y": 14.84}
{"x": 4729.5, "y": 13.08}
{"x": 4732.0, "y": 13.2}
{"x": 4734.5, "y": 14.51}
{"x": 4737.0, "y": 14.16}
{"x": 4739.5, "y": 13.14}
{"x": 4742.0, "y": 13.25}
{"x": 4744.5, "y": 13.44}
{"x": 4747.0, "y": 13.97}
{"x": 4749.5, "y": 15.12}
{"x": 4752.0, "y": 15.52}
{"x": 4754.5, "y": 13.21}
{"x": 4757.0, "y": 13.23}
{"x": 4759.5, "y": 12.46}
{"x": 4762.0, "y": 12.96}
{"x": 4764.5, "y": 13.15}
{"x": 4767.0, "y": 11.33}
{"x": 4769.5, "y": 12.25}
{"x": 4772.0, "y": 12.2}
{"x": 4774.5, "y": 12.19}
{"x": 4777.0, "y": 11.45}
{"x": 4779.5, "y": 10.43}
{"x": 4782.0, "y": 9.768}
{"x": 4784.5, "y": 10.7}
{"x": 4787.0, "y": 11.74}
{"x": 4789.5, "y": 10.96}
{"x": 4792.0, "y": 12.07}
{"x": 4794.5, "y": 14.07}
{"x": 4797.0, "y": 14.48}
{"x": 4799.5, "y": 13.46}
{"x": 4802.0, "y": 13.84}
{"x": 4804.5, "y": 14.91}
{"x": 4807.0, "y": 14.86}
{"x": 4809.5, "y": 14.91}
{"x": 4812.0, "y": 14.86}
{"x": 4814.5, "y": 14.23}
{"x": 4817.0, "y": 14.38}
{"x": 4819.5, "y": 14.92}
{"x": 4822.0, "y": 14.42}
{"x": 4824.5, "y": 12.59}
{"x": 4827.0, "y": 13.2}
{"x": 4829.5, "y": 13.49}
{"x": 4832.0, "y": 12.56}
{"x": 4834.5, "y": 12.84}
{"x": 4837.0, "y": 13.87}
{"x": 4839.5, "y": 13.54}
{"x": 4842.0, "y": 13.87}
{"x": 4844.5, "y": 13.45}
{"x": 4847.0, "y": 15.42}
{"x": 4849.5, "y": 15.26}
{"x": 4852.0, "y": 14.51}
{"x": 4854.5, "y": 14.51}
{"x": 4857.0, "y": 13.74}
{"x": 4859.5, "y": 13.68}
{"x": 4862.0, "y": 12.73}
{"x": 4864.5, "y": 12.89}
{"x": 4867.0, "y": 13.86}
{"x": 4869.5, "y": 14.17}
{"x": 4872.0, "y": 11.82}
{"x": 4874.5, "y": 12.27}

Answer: 0.24 mag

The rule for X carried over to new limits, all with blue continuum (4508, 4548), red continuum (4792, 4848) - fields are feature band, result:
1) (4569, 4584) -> -0.14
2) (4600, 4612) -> -0.10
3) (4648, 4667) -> -0.17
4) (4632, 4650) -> -0.11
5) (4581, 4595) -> -0.14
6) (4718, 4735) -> -0.10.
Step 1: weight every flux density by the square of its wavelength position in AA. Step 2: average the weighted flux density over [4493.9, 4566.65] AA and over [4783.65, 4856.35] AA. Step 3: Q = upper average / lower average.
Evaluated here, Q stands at 1.2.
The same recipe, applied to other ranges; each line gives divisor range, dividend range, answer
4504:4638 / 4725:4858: 1.06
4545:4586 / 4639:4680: 1.10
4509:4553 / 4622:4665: 1.30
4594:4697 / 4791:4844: 1.01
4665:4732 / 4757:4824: 0.93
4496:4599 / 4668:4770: 1.14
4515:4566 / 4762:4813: 1.12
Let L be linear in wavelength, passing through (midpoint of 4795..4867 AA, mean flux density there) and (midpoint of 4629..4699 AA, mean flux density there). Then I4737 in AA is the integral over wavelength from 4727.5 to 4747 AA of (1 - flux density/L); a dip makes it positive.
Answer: 1.1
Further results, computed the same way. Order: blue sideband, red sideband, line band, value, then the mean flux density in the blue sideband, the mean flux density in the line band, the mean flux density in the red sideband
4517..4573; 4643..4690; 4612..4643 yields -1.9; 12.8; 15.1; 14.9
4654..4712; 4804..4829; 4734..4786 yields 6.1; 14.7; 12.8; 14.3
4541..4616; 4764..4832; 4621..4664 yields -4.3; 14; 15.1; 13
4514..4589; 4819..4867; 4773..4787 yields 2.7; 13.1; 11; 13.7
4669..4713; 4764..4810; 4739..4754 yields -0.8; 14.5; 14.1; 12.5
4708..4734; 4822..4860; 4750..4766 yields 0.8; 14.4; 13.5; 13.8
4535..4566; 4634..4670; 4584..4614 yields -1.4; 13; 14.5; 14.6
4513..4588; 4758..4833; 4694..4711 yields -1.7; 13.1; 14.3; 13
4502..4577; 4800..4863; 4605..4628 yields -3.0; 13.1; 15.1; 14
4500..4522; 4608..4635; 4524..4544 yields 3.9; 13.8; 11.4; 15.5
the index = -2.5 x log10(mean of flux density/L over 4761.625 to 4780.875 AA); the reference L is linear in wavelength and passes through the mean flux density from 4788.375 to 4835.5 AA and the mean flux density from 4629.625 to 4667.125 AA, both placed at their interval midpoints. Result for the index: 0.18 mag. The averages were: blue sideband 15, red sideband 13.8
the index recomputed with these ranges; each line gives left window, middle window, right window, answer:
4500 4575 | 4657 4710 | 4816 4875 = -0.102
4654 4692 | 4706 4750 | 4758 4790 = -0.082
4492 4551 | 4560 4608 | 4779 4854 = -0.134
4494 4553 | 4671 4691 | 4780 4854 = -0.142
